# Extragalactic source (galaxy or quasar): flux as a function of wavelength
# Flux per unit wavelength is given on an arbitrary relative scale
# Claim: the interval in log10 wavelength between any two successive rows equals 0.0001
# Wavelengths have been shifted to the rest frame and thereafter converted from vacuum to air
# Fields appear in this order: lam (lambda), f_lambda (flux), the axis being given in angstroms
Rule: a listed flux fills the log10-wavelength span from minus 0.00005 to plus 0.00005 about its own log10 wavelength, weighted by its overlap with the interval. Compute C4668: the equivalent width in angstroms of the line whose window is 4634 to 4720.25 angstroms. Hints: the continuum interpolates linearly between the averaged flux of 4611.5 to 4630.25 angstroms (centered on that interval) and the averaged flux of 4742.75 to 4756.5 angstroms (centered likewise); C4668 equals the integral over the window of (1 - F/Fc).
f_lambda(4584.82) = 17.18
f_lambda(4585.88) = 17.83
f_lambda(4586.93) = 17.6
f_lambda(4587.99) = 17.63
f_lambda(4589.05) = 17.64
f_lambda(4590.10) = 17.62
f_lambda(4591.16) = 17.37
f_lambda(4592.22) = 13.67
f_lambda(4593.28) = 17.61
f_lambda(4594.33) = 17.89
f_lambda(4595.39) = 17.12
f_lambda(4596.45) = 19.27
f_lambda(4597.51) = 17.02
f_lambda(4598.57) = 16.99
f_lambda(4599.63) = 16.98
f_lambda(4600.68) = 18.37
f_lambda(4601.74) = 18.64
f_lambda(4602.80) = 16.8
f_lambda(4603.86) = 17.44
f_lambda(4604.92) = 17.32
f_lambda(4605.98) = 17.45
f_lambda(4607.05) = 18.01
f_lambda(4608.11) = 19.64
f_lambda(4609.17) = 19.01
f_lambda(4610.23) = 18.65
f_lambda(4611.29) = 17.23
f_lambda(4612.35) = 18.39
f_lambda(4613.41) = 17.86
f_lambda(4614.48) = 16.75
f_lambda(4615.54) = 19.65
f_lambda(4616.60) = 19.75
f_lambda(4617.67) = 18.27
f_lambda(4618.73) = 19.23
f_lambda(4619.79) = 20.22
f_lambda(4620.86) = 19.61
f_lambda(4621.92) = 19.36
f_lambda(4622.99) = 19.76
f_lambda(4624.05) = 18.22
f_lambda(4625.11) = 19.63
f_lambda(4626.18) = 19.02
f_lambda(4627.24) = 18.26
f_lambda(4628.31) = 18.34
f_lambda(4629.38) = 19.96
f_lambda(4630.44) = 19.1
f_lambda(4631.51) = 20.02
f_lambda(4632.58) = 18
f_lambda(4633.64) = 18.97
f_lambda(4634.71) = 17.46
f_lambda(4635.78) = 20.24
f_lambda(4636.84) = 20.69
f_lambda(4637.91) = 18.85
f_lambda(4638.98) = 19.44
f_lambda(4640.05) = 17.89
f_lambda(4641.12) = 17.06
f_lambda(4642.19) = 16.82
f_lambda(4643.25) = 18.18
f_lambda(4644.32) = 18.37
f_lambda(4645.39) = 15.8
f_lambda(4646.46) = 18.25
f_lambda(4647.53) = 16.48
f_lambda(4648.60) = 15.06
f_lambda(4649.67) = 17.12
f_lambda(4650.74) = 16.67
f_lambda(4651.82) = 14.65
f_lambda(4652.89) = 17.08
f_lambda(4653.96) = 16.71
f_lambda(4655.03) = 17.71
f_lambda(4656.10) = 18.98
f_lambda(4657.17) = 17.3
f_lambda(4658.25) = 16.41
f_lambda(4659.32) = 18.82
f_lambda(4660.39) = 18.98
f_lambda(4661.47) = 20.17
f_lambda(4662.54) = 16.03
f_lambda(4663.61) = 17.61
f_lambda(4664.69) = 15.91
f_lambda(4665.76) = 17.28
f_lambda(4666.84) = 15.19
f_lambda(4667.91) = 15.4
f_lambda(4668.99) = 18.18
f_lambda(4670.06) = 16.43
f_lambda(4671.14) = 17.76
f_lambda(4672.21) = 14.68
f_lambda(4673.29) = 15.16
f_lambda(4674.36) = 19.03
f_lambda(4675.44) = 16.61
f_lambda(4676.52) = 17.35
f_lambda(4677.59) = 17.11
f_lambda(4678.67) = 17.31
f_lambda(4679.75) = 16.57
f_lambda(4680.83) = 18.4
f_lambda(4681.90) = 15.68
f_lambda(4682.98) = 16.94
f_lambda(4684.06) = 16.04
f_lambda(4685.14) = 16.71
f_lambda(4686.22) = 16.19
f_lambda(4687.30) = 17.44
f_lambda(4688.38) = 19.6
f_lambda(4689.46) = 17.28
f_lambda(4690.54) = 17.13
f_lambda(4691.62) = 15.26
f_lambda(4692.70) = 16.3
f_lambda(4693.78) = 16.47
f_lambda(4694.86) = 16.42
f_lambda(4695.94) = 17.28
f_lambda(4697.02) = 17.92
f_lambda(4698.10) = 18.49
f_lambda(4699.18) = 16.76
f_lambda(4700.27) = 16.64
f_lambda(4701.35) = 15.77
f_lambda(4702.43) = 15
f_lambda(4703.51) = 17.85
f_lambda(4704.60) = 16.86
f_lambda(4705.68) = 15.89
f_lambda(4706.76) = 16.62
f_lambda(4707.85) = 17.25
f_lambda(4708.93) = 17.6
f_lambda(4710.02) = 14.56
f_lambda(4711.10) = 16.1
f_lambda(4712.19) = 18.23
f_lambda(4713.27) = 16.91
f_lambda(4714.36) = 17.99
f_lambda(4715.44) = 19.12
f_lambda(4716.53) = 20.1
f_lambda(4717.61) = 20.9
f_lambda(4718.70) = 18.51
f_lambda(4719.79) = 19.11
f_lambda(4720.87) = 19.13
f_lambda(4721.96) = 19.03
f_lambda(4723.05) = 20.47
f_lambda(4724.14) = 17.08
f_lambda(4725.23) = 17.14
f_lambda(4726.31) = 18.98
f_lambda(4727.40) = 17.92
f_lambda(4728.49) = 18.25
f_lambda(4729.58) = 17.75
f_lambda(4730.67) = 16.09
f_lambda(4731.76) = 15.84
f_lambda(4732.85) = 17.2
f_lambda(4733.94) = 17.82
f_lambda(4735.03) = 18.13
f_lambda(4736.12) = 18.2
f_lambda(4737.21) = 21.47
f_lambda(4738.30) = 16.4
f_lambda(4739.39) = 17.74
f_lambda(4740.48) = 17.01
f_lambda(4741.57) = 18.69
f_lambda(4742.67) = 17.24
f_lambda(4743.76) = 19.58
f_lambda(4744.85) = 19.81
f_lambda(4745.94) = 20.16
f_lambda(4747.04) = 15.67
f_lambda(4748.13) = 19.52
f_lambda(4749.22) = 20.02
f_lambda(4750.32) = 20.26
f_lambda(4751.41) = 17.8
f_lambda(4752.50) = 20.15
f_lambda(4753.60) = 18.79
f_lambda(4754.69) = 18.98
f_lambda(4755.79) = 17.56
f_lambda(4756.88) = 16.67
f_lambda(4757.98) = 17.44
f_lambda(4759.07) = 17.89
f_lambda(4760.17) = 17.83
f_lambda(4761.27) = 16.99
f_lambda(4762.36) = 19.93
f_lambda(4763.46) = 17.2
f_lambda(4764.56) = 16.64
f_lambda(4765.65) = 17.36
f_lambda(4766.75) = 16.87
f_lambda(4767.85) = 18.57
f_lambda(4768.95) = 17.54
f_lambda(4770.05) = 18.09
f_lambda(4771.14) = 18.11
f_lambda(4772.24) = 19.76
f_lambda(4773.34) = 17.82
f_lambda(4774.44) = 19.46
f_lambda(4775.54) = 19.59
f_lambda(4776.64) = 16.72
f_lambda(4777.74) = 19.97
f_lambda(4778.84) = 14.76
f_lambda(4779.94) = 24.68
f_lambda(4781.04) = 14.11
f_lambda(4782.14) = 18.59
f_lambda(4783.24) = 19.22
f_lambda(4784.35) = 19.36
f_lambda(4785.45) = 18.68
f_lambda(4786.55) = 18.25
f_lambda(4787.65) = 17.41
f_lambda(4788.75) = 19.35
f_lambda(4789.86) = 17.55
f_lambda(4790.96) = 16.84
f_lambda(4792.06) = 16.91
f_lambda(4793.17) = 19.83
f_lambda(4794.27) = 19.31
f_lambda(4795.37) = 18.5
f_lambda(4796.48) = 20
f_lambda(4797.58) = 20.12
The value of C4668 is 7.6 angstroms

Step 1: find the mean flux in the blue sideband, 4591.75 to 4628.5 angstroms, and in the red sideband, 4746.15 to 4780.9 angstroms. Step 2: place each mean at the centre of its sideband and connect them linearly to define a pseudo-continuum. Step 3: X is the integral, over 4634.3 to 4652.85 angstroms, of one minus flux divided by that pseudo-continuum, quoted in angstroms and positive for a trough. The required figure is 0.68 angstroms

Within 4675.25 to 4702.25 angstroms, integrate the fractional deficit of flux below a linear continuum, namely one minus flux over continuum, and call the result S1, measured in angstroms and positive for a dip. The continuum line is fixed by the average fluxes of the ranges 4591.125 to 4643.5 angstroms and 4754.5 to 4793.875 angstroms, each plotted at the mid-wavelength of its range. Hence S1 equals 2.0 angstroms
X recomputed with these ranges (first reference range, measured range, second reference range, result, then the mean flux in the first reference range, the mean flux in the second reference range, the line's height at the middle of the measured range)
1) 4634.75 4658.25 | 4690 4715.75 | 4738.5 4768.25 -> 1.54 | 17.6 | 18.2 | 17.9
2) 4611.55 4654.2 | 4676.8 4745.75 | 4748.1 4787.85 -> 2.83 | 18.3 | 18.3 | 18.3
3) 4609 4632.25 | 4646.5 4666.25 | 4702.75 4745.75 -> 1.48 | 18.9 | 18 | 18.6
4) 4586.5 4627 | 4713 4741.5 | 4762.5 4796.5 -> -0.04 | 18.1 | 18.3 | 18.2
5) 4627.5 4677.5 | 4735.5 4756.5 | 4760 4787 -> -0.67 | 17.6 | 18.2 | 18.1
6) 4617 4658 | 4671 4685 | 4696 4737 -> 0.90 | 18.2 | 17.7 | 17.9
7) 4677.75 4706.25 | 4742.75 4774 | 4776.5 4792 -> -0.79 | 16.9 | 18.3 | 17.9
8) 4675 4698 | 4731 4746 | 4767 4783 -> -0.27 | 17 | 18.4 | 17.8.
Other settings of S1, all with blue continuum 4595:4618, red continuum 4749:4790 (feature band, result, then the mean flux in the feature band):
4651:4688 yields 2.3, 17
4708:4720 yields 0.1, 18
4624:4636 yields -0.6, 18.9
